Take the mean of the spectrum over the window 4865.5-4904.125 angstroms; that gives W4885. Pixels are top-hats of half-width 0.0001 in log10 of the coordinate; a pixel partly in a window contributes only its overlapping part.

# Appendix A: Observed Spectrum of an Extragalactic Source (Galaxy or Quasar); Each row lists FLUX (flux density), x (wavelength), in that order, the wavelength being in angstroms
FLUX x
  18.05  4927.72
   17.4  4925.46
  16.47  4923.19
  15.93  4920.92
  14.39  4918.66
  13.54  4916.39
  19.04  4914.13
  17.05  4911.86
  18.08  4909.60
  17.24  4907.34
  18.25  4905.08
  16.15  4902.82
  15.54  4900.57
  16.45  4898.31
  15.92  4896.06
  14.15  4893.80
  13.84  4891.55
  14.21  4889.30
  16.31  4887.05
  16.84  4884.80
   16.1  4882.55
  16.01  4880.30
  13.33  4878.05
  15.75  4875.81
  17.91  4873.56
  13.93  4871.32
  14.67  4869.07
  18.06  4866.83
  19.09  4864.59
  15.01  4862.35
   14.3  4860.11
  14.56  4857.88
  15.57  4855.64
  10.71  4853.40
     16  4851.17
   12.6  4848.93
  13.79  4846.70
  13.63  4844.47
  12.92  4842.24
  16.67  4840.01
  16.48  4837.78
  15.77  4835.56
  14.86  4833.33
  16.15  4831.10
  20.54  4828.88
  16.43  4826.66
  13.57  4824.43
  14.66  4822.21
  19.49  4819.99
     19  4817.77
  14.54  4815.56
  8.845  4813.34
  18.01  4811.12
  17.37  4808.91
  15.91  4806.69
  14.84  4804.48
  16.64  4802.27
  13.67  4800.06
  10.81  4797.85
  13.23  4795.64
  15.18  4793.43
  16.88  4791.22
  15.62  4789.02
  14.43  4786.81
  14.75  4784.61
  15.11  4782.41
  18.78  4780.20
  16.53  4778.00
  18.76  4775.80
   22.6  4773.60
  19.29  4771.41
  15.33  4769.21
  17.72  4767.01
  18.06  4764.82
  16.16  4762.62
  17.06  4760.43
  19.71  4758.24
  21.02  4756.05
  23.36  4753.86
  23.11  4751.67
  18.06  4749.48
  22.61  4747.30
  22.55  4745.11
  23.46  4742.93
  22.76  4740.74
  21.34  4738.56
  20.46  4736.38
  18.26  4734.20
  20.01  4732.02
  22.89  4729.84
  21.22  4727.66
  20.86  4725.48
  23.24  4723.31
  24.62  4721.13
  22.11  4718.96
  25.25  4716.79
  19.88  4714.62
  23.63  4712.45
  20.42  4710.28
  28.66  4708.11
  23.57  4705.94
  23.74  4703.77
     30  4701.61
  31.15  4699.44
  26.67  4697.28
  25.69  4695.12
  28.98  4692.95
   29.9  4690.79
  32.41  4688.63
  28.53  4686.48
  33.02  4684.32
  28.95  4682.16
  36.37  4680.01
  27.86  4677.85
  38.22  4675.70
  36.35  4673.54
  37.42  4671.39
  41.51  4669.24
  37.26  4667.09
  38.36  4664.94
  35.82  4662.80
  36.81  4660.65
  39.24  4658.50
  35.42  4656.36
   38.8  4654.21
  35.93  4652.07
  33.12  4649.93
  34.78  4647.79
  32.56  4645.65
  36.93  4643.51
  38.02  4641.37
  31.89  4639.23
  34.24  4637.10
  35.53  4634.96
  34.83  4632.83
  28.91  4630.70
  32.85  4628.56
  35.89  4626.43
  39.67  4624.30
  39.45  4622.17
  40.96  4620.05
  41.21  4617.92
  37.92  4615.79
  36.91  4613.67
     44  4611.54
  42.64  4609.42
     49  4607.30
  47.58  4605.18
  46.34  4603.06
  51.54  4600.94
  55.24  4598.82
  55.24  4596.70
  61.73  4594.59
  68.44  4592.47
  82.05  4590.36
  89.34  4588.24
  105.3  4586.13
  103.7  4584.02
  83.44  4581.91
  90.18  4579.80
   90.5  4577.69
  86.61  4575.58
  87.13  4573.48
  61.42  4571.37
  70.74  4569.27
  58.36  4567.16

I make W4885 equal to 15.6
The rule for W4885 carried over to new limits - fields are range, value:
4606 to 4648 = 37.5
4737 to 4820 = 17.7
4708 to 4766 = 21.4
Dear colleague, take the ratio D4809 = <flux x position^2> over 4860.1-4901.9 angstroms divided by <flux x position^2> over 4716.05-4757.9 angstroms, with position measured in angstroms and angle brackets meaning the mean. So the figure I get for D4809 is 0.76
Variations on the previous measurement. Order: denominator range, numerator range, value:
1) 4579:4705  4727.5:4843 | 0.44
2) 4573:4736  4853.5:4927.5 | 0.43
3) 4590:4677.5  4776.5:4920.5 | 0.42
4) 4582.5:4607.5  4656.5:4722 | 0.46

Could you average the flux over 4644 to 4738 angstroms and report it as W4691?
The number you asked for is 29.5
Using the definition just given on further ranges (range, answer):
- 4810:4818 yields 14.7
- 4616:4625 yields 40.1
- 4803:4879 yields 15.5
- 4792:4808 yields 14.4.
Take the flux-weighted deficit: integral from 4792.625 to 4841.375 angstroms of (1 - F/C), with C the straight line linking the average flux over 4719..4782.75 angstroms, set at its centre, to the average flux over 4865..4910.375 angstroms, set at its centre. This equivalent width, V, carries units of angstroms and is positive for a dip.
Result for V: 6.9 angstroms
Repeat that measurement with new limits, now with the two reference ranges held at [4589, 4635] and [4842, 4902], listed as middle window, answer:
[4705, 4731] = 8.18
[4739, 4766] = 8.09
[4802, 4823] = 5.95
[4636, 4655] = 3.22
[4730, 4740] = 3.54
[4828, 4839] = 1.71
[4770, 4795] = 8.61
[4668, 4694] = 3.26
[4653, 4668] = 1.15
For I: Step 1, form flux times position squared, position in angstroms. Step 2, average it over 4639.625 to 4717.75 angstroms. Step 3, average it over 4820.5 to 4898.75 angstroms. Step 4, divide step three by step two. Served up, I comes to 0.5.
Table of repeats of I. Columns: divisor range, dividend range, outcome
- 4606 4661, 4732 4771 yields 0.57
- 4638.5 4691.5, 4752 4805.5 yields 0.51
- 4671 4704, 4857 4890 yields 0.55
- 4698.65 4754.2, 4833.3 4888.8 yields 0.70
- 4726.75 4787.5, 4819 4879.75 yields 0.82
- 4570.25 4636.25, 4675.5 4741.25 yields 0.46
